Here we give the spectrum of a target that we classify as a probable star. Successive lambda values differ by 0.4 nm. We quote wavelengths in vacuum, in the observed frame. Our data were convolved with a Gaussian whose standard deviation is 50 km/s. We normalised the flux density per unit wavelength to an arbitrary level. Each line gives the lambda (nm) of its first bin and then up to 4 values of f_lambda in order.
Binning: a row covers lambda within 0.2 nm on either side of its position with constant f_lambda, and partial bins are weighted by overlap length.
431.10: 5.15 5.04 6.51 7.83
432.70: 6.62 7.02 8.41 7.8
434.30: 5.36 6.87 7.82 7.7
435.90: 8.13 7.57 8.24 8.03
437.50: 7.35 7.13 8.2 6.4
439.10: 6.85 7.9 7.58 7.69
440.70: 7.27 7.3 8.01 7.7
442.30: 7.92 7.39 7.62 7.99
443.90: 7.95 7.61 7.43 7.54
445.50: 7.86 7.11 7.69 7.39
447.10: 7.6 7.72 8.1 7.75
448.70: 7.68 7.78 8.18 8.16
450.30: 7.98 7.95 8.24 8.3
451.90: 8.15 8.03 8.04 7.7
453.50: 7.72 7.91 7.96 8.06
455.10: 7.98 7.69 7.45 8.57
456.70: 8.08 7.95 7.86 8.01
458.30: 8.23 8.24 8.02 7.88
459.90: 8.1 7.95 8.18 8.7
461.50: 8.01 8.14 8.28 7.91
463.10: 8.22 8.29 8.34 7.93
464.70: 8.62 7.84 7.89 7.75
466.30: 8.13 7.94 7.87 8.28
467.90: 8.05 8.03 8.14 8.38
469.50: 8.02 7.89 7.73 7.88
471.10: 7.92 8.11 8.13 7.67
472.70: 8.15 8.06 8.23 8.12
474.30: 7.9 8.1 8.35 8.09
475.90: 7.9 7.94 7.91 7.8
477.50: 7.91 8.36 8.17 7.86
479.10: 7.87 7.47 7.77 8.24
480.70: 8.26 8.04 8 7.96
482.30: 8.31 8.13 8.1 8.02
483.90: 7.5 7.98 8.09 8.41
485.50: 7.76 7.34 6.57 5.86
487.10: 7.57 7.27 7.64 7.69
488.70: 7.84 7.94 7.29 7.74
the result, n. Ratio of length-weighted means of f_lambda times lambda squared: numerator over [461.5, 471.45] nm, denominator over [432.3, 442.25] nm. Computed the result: 1.23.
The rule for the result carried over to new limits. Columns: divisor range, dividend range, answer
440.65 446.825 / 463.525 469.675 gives 1.17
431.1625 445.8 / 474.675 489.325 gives 1.28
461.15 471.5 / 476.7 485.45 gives 1.06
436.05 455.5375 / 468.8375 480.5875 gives 1.17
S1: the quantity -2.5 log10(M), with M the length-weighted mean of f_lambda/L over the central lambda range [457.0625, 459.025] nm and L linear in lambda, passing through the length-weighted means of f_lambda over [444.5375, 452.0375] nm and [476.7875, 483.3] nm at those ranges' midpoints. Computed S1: -0.025 mag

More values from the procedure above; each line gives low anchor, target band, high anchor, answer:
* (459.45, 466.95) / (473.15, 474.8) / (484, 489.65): -0.03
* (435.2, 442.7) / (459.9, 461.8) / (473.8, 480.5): -0.05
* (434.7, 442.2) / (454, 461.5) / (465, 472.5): -0.03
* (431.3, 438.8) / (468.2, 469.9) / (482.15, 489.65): -0.08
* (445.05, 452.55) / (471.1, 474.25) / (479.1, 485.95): -0.01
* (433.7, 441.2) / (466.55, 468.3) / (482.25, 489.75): -0.07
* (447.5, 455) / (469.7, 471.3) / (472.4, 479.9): 0.02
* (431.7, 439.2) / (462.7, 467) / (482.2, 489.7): -0.08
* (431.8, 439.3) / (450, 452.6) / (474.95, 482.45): -0.07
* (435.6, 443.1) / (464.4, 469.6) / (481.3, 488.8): -0.06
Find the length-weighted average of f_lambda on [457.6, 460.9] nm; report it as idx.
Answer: 8.07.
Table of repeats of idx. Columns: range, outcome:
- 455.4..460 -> 8.01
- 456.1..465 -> 8.16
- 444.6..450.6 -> 7.74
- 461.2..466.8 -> 8.11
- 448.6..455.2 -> 7.99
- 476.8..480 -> 7.91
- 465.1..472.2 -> 8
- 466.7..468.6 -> 8.05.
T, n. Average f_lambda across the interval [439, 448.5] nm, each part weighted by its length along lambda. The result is 7.63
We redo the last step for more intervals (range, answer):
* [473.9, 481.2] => 8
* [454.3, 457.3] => 7.97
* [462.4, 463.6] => 8.14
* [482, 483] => 8.18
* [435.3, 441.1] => 7.56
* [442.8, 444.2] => 7.8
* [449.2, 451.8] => 8.12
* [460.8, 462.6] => 8.26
